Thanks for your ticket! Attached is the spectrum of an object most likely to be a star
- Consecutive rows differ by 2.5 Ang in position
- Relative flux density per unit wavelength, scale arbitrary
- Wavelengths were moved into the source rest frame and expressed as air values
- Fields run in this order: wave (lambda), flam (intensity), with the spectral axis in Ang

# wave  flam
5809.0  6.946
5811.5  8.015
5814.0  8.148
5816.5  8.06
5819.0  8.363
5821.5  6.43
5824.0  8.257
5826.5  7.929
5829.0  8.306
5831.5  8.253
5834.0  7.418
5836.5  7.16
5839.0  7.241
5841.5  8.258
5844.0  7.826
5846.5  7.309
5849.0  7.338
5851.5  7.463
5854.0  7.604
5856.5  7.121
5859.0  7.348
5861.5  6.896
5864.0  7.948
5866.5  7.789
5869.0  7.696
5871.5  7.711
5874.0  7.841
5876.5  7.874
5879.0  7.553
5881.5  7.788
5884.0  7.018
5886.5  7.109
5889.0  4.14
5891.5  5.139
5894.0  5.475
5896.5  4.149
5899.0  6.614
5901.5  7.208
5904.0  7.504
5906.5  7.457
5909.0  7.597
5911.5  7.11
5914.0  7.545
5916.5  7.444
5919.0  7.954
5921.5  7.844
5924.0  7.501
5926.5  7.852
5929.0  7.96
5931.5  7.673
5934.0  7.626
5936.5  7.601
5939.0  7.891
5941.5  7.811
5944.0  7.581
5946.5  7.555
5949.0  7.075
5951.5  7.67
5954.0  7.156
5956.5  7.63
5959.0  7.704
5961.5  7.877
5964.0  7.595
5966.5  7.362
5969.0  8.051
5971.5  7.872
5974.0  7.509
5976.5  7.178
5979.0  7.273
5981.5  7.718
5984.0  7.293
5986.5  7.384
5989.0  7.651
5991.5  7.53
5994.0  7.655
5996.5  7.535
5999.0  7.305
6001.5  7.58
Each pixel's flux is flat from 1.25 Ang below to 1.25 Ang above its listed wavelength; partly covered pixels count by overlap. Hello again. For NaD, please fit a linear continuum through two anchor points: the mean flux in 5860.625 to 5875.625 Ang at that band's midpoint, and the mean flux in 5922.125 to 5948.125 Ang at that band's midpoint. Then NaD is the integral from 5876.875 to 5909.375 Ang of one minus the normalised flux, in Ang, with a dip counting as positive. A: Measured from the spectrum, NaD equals 4.9 Ang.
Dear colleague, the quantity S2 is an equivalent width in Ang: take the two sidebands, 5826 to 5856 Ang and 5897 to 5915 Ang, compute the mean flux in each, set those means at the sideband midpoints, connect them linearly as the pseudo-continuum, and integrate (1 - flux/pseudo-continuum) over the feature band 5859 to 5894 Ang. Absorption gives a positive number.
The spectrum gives 1.54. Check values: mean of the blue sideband 7.66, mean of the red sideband 7.16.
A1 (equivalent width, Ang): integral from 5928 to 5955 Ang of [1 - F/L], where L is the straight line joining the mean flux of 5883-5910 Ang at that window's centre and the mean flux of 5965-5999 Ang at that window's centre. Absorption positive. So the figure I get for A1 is -2.6 Ang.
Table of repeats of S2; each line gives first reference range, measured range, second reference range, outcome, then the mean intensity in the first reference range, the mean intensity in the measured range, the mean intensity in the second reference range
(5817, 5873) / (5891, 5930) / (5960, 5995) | 2.8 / 7.63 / 7.05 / 7.57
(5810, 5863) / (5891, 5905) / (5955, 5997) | 2.9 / 7.65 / 6.04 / 7.58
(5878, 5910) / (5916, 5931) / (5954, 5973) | -1.6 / 6.5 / 7.77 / 7.69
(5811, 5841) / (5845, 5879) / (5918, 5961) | 1.0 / 7.8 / 7.54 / 7.65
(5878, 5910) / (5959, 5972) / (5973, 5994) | -0.9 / 6.5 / 7.74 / 7.45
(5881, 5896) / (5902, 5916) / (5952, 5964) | -2.2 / 5.93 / 7.43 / 7.6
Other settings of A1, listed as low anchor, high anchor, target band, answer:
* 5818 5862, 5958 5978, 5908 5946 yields -0.2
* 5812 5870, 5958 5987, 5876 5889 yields 0.9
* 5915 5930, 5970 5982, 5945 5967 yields 0.2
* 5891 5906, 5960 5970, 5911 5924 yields -2.0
